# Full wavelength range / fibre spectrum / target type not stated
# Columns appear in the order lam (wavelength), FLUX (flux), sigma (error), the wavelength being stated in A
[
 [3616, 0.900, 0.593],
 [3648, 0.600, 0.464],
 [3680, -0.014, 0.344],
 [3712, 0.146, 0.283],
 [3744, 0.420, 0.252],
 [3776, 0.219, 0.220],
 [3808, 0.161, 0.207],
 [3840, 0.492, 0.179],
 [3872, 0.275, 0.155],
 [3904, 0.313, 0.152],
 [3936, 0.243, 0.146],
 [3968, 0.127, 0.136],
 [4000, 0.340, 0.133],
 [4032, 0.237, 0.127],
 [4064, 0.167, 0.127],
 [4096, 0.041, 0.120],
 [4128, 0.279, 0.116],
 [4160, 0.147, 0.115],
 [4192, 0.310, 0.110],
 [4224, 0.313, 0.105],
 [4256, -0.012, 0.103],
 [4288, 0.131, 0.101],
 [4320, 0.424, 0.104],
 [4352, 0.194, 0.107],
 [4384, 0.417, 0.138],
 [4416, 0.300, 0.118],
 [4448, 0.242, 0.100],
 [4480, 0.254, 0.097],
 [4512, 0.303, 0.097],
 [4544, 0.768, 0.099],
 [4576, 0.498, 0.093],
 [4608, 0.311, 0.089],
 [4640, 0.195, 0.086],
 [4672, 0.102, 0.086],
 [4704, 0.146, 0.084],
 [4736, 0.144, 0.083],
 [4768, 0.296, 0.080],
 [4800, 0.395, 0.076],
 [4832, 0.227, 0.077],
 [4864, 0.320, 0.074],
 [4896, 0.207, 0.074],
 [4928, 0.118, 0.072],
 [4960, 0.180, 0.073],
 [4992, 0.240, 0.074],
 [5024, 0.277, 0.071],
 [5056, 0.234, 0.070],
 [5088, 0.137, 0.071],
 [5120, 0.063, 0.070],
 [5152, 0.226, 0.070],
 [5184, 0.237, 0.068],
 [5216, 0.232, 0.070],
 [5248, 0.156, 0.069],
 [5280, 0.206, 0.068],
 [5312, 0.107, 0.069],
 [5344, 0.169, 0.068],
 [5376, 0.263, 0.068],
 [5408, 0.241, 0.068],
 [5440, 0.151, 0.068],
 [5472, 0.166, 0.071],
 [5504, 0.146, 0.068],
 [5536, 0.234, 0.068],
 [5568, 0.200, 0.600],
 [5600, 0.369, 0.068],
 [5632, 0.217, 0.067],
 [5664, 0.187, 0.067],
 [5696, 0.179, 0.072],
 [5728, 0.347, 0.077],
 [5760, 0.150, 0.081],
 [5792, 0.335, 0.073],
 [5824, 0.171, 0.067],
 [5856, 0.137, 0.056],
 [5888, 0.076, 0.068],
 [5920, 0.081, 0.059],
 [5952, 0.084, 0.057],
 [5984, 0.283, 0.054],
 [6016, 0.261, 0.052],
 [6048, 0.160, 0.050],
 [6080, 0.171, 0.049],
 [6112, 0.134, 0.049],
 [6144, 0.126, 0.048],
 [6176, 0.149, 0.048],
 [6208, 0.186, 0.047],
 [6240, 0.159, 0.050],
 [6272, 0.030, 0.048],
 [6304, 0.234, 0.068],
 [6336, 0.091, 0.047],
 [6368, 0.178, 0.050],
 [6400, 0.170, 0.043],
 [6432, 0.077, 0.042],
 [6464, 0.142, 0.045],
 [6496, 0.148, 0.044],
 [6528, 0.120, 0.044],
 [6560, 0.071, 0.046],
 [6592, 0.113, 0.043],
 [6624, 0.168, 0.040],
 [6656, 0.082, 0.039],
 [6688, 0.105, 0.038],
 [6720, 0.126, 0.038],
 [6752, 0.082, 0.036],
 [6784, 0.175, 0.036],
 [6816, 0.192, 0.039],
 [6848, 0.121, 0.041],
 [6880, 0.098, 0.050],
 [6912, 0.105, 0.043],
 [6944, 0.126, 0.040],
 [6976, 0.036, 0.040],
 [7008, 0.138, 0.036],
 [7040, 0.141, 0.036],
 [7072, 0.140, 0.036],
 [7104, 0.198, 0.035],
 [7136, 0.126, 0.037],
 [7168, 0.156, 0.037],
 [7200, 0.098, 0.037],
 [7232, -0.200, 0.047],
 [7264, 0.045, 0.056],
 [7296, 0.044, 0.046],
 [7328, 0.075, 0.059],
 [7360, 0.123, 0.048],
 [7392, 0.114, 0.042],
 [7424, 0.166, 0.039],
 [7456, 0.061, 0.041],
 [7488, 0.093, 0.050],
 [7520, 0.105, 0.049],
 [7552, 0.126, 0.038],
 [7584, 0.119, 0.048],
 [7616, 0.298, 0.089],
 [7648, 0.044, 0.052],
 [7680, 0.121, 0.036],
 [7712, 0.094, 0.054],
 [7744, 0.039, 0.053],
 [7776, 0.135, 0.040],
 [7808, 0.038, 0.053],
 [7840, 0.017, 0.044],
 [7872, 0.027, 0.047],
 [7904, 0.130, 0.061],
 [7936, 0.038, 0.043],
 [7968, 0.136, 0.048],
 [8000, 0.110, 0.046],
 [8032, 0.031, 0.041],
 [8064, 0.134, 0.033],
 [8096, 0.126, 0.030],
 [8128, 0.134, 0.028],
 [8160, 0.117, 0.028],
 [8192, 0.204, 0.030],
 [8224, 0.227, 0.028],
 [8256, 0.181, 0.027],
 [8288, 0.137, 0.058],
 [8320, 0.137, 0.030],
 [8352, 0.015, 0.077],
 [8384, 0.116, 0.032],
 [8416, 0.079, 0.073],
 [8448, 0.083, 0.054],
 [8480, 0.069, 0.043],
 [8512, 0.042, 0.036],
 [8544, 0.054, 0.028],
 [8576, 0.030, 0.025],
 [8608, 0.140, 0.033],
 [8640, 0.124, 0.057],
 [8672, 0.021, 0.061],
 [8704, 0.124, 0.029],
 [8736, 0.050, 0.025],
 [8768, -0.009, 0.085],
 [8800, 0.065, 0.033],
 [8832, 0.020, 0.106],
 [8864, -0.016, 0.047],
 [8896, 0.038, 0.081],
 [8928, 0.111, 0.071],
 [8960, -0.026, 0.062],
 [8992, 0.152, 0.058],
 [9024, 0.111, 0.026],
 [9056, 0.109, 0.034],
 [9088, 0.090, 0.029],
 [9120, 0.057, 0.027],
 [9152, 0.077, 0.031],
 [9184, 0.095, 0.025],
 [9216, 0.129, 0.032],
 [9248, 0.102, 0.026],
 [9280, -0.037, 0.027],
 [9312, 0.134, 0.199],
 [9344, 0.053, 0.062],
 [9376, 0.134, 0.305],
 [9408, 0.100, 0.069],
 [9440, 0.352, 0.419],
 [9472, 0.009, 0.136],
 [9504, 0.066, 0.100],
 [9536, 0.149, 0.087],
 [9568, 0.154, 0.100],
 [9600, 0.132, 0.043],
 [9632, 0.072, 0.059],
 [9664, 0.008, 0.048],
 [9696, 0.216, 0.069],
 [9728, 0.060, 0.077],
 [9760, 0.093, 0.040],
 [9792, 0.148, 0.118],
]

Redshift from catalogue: 1.94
